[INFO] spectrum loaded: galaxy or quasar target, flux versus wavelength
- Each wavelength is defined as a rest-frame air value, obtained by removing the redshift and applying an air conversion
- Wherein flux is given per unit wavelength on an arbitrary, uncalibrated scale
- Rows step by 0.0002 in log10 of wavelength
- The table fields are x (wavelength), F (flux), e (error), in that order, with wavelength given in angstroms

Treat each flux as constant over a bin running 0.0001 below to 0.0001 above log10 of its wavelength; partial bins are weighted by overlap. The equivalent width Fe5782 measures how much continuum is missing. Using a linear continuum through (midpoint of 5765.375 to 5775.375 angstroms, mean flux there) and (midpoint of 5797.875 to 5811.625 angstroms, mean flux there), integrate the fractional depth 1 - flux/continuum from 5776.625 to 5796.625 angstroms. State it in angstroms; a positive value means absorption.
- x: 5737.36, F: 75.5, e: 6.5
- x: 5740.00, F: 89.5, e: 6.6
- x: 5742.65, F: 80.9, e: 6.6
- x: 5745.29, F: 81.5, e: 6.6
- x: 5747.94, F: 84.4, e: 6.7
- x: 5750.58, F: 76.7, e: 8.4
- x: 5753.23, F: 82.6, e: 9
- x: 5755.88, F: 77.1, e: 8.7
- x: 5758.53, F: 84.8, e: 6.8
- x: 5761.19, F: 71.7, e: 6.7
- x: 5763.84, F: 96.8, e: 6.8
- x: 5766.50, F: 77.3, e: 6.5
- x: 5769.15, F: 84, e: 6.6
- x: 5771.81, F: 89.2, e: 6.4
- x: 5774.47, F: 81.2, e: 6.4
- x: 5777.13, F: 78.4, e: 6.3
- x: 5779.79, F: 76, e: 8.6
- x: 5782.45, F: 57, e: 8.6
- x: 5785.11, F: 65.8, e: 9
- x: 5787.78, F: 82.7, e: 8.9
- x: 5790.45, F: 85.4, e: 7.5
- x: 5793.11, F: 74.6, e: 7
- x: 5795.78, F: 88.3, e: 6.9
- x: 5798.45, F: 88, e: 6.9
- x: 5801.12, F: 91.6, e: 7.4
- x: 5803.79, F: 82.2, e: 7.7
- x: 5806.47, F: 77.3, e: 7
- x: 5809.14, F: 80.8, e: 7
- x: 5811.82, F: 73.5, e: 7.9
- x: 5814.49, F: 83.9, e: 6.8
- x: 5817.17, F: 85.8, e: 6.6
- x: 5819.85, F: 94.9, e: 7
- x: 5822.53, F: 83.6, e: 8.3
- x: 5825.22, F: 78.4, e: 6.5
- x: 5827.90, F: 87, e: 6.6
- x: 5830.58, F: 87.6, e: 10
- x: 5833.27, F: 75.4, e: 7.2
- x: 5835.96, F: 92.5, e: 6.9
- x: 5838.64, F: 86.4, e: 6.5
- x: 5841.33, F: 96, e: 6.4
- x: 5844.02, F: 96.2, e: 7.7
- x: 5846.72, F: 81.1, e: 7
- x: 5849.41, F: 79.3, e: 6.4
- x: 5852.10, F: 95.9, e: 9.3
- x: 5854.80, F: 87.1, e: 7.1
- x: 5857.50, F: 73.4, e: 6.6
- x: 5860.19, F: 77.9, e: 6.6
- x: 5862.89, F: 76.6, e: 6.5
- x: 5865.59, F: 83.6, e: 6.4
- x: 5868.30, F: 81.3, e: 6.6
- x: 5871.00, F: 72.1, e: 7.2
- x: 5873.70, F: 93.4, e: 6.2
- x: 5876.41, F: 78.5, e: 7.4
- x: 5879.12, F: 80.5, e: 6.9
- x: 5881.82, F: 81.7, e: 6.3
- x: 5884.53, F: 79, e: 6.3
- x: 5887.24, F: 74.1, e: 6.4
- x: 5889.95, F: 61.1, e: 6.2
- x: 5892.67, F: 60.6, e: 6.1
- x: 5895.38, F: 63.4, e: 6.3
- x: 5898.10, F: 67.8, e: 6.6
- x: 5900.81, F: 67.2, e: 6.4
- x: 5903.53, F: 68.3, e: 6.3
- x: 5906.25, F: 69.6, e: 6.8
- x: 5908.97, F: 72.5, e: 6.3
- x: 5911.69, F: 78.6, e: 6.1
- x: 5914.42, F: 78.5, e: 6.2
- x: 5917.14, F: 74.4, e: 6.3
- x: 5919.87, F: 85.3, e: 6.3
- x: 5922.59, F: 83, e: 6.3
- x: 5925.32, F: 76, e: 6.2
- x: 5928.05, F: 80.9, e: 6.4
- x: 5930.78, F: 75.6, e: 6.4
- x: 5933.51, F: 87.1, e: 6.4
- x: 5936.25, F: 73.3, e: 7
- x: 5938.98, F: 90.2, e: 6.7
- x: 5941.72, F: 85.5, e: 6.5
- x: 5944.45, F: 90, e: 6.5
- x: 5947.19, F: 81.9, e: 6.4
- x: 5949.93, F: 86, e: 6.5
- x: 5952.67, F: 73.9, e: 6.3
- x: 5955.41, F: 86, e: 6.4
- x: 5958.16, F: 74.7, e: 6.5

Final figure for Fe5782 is 1.8 angstroms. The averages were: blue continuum 83.1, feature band 75.6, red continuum 82.9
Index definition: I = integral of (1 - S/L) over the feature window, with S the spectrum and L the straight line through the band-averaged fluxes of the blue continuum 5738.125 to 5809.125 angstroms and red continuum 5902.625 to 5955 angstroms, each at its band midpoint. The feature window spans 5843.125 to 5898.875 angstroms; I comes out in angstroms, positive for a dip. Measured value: 1.3 angstroms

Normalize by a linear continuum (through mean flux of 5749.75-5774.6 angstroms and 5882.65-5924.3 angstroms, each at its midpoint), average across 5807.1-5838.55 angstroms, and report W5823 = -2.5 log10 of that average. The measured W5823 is -0.079 mag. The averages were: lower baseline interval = 82.3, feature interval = 83.9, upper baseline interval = 72.4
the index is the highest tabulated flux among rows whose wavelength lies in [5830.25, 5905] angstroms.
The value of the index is 96.2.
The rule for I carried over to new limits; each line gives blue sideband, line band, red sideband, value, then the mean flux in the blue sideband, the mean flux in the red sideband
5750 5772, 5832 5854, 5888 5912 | -4.3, 82.1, 67.4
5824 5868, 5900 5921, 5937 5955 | 2.5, 84.6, 84.3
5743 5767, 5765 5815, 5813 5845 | 2.6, 81.6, 87.2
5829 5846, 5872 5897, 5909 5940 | 2.8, 88.7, 79.8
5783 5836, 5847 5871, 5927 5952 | 0.4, 82.3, 83.2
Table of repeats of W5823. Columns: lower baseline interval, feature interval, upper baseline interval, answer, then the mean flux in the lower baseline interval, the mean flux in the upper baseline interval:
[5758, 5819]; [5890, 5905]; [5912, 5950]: 0.24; 80.8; 81.7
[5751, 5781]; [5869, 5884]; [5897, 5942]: -0.04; 81.6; 77.1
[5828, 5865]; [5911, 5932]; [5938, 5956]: 0.08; 85.1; 84.6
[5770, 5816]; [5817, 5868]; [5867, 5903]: -0.11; 79.8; 73.8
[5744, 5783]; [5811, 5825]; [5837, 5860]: 0.00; 80.4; 86.6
